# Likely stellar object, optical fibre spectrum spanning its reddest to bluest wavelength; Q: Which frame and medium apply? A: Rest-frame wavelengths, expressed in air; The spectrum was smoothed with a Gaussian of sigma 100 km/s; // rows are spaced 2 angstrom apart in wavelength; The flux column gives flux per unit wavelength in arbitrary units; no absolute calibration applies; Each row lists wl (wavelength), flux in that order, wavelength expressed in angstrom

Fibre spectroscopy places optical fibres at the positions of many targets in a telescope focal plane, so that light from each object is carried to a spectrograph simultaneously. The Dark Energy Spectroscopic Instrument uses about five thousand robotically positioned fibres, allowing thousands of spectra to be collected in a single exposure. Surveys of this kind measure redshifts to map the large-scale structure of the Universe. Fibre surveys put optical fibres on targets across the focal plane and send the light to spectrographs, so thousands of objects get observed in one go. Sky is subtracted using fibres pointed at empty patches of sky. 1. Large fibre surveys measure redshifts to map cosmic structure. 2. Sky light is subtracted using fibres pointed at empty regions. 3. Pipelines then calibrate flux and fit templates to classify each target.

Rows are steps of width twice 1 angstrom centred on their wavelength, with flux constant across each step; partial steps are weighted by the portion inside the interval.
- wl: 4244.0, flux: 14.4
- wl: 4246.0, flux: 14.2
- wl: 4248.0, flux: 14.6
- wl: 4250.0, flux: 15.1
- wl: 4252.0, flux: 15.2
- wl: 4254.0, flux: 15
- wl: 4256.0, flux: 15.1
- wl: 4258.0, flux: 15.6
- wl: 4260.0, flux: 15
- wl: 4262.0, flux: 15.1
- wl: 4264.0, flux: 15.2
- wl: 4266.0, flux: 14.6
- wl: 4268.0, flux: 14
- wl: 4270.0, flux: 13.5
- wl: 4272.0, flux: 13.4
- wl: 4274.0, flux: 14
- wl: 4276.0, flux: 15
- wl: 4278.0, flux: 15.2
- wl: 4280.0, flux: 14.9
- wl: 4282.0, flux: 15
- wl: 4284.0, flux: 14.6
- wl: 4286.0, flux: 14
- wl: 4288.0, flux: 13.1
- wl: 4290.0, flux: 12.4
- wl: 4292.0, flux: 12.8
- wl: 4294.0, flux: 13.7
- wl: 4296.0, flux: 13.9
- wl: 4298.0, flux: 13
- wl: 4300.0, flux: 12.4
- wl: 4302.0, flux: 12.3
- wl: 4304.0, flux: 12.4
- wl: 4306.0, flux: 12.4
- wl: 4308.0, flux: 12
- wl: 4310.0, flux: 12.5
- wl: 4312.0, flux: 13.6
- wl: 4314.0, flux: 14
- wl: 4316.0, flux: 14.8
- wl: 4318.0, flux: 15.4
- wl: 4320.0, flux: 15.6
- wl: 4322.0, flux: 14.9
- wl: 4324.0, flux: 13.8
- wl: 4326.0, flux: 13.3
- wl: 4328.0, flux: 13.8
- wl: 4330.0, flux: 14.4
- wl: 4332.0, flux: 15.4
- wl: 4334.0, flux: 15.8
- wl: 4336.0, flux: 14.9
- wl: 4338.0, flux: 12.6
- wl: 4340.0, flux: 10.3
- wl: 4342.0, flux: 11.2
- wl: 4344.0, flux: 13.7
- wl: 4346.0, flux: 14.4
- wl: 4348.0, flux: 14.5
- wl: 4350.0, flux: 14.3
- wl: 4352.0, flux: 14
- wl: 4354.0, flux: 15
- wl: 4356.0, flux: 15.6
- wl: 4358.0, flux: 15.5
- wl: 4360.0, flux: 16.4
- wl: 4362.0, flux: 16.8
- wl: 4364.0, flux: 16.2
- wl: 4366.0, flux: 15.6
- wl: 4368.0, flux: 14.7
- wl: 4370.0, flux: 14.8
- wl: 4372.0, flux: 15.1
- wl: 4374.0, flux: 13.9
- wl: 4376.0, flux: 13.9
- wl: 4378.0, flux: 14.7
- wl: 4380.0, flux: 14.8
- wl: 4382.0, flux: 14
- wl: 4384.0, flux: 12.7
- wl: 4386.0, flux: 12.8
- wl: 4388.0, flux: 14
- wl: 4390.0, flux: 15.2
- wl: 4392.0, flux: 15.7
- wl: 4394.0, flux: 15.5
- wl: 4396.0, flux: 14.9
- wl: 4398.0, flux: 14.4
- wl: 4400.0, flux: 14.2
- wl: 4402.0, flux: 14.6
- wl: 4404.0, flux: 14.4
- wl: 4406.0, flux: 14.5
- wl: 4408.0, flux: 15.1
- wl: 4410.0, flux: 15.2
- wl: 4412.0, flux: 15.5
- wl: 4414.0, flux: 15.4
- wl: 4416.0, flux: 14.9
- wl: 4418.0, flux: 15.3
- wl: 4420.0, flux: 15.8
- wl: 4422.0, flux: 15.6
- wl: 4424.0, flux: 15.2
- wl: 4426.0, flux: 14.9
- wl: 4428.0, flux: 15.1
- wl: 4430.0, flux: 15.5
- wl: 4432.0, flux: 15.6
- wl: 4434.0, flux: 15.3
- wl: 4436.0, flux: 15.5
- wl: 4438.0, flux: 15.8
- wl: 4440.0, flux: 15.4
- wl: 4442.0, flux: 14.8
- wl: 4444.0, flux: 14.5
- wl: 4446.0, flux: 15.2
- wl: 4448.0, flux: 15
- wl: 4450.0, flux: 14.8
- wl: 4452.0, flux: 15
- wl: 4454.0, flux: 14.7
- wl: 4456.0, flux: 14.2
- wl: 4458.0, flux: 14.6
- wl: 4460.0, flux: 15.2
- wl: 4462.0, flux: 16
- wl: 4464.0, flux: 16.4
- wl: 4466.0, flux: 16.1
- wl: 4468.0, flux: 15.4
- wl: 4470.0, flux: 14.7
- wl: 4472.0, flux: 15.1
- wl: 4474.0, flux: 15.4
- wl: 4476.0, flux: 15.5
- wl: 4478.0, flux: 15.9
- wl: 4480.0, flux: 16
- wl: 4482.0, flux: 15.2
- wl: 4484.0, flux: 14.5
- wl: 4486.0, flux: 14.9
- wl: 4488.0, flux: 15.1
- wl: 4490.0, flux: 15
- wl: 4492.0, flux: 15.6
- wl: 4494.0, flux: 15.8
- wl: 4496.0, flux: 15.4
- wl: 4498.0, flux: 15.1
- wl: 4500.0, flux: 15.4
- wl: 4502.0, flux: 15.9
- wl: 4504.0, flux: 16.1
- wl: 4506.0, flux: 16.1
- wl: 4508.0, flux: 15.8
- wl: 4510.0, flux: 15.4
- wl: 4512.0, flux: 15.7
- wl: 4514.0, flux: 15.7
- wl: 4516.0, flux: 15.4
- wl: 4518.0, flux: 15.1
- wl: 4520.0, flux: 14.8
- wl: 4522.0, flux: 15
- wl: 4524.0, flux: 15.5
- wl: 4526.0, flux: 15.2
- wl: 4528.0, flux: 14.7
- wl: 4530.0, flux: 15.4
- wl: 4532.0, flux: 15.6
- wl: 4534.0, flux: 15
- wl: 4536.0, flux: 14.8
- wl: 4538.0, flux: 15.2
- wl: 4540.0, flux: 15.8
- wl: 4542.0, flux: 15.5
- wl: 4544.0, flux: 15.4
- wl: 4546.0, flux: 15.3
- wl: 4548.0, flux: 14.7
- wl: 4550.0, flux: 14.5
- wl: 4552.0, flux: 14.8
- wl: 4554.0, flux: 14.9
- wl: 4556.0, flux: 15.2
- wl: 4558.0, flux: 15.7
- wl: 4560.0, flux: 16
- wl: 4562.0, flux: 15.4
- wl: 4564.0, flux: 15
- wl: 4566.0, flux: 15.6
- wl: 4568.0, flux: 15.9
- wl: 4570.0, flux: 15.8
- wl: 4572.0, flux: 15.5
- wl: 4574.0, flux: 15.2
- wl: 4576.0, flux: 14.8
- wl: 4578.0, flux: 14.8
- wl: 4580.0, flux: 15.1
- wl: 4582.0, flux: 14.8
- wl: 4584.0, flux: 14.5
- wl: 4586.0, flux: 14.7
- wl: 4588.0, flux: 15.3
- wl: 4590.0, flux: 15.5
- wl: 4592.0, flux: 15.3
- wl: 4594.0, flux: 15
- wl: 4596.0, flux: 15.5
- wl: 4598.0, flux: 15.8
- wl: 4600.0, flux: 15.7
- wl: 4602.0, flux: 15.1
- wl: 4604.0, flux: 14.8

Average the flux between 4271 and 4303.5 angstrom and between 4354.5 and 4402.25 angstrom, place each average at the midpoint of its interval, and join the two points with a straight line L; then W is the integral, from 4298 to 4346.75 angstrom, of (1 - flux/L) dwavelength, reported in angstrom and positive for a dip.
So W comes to 2.0 angstrom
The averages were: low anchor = 13.7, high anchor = 14.8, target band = 13.6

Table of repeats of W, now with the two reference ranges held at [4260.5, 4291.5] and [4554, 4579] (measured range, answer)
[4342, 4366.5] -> -0.73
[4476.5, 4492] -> -0.20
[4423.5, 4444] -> -0.56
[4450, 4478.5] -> -0.54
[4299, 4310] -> 1.57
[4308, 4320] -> 0.32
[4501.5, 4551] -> -0.35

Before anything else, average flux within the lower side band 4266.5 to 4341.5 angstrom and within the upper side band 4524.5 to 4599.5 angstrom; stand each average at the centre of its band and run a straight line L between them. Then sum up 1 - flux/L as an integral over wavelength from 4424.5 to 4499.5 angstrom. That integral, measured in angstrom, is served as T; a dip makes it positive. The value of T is -3.05 angstrom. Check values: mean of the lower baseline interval 13.7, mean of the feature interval 15.2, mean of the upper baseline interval 15.2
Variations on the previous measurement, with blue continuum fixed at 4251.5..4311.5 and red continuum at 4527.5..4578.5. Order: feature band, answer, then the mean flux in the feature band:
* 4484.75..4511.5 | -0.9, 15.5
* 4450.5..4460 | 0.0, 14.7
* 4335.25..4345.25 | 1.2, 12.5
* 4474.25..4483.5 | -0.4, 15.6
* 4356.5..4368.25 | -1.3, 15.9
